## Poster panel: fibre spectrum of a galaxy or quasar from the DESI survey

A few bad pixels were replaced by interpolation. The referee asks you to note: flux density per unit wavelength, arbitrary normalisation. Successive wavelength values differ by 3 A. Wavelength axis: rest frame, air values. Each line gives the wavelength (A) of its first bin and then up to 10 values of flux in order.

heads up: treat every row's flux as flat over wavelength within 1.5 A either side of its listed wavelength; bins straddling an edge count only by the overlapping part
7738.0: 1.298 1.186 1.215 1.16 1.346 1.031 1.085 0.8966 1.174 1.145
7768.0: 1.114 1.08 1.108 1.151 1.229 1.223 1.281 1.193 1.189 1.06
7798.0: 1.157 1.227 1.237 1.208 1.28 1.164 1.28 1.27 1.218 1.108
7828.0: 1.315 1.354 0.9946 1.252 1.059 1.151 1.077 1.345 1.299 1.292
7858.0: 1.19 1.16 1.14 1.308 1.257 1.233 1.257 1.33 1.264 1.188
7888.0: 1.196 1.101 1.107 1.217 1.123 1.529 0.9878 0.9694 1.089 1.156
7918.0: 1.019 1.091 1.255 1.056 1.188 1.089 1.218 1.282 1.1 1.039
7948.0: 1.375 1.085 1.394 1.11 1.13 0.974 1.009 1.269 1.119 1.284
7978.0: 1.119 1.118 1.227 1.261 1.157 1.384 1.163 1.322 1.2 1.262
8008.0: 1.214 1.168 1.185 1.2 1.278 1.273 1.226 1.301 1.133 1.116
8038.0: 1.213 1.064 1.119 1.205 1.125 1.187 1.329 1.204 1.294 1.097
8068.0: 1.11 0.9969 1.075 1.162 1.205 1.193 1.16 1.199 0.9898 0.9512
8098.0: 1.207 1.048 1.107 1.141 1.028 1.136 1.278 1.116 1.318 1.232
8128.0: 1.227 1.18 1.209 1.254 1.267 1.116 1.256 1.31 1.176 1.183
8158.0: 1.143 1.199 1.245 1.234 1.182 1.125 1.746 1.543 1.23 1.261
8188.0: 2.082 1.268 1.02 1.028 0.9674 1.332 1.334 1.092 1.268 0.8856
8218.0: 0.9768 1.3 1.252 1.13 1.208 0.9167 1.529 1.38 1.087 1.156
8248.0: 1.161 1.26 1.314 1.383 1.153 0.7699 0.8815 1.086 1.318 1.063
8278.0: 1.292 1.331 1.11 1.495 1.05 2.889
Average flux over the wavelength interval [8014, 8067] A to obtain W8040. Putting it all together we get 1.2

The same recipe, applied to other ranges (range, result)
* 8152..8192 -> 1.34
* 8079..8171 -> 1.18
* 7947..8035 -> 1.2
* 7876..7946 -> 1.16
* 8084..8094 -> 1.11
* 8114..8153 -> 1.23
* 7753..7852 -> 1.18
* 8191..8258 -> 1.18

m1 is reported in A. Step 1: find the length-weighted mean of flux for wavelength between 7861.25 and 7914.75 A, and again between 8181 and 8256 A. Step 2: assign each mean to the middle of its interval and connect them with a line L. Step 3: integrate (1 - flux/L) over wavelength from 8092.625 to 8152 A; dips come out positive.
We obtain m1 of 1.8 A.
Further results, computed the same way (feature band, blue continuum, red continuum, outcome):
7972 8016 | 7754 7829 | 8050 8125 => -2.2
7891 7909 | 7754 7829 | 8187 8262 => 0.3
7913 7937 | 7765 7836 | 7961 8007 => 1.2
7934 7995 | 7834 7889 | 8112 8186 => 2.3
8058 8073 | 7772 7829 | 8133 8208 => 1.4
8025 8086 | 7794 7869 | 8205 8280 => 1.0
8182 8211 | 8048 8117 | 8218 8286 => -2.3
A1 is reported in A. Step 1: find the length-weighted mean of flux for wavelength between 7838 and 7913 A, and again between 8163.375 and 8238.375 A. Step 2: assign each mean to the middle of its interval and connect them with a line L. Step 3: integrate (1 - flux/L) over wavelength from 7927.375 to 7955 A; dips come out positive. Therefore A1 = 0.4 A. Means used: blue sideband 1.2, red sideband 1.25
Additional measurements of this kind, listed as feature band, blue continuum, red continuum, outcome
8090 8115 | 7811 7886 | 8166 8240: 3.2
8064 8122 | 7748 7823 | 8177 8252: 4.4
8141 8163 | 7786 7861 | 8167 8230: 0.8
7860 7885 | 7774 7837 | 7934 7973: -1.2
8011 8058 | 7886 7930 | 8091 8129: -2.4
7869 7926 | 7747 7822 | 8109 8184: 0.8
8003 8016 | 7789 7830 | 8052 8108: -0.5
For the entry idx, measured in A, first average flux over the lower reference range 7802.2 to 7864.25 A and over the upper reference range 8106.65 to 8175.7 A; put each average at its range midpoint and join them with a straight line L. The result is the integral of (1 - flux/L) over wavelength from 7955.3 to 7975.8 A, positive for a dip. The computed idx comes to 1.4 A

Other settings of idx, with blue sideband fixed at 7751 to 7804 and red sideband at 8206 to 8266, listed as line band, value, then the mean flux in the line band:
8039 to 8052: 0.26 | 1.13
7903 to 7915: 0.55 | 1.1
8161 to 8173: -0.44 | 1.21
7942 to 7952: -0.08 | 1.16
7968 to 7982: -0.34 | 1.18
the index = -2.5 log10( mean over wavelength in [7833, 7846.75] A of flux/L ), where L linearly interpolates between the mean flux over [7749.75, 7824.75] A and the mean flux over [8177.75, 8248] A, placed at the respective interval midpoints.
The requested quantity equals 0.06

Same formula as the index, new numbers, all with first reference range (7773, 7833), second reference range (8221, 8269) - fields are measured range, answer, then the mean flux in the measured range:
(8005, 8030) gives -0.03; 1.23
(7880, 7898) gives 0.02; 1.18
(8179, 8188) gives -0.21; 1.43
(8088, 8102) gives 0.11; 1.08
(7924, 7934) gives 0.06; 1.13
